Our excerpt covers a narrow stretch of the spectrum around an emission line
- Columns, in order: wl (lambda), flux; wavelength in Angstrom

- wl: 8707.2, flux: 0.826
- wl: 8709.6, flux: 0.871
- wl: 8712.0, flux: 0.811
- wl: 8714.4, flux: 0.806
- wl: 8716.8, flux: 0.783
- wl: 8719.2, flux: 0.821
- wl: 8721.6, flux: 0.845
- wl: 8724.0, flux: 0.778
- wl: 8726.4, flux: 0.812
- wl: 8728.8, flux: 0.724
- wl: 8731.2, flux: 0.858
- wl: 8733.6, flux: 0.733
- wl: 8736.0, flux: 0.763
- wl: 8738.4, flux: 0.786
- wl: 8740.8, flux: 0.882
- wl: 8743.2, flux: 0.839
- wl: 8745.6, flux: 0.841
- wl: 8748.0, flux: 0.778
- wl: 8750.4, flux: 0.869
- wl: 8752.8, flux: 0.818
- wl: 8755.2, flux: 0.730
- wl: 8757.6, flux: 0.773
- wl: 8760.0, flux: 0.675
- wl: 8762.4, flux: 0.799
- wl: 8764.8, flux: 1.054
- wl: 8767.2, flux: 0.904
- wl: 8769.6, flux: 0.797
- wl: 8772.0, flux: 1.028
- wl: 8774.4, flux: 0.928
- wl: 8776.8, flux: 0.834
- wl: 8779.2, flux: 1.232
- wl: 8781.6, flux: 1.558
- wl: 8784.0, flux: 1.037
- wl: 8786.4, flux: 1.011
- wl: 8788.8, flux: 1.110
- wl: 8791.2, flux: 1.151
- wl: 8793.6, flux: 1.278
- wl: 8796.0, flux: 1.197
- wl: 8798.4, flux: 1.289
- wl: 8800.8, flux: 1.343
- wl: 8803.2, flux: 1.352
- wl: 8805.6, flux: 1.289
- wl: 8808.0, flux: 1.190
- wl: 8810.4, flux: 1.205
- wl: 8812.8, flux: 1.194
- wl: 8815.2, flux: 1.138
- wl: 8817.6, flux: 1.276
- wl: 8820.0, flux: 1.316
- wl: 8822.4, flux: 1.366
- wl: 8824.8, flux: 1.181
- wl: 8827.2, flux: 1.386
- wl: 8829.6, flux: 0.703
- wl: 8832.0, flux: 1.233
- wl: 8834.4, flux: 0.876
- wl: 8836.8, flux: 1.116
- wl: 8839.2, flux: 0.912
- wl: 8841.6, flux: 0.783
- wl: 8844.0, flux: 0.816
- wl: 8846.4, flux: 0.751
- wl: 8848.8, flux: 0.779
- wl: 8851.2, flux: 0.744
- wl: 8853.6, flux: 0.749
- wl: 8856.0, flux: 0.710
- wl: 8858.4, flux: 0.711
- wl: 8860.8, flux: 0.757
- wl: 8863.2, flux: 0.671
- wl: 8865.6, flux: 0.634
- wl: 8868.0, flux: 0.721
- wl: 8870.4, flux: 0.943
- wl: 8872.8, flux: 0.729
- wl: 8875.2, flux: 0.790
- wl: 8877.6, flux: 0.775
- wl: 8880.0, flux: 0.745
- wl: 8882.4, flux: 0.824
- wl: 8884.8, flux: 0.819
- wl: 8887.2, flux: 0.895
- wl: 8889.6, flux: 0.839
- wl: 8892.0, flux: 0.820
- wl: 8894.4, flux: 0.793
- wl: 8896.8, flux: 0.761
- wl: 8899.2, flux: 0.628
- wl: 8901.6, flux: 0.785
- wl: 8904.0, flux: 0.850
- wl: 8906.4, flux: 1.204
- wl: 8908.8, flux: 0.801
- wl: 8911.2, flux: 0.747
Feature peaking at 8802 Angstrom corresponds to Mg II 2798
